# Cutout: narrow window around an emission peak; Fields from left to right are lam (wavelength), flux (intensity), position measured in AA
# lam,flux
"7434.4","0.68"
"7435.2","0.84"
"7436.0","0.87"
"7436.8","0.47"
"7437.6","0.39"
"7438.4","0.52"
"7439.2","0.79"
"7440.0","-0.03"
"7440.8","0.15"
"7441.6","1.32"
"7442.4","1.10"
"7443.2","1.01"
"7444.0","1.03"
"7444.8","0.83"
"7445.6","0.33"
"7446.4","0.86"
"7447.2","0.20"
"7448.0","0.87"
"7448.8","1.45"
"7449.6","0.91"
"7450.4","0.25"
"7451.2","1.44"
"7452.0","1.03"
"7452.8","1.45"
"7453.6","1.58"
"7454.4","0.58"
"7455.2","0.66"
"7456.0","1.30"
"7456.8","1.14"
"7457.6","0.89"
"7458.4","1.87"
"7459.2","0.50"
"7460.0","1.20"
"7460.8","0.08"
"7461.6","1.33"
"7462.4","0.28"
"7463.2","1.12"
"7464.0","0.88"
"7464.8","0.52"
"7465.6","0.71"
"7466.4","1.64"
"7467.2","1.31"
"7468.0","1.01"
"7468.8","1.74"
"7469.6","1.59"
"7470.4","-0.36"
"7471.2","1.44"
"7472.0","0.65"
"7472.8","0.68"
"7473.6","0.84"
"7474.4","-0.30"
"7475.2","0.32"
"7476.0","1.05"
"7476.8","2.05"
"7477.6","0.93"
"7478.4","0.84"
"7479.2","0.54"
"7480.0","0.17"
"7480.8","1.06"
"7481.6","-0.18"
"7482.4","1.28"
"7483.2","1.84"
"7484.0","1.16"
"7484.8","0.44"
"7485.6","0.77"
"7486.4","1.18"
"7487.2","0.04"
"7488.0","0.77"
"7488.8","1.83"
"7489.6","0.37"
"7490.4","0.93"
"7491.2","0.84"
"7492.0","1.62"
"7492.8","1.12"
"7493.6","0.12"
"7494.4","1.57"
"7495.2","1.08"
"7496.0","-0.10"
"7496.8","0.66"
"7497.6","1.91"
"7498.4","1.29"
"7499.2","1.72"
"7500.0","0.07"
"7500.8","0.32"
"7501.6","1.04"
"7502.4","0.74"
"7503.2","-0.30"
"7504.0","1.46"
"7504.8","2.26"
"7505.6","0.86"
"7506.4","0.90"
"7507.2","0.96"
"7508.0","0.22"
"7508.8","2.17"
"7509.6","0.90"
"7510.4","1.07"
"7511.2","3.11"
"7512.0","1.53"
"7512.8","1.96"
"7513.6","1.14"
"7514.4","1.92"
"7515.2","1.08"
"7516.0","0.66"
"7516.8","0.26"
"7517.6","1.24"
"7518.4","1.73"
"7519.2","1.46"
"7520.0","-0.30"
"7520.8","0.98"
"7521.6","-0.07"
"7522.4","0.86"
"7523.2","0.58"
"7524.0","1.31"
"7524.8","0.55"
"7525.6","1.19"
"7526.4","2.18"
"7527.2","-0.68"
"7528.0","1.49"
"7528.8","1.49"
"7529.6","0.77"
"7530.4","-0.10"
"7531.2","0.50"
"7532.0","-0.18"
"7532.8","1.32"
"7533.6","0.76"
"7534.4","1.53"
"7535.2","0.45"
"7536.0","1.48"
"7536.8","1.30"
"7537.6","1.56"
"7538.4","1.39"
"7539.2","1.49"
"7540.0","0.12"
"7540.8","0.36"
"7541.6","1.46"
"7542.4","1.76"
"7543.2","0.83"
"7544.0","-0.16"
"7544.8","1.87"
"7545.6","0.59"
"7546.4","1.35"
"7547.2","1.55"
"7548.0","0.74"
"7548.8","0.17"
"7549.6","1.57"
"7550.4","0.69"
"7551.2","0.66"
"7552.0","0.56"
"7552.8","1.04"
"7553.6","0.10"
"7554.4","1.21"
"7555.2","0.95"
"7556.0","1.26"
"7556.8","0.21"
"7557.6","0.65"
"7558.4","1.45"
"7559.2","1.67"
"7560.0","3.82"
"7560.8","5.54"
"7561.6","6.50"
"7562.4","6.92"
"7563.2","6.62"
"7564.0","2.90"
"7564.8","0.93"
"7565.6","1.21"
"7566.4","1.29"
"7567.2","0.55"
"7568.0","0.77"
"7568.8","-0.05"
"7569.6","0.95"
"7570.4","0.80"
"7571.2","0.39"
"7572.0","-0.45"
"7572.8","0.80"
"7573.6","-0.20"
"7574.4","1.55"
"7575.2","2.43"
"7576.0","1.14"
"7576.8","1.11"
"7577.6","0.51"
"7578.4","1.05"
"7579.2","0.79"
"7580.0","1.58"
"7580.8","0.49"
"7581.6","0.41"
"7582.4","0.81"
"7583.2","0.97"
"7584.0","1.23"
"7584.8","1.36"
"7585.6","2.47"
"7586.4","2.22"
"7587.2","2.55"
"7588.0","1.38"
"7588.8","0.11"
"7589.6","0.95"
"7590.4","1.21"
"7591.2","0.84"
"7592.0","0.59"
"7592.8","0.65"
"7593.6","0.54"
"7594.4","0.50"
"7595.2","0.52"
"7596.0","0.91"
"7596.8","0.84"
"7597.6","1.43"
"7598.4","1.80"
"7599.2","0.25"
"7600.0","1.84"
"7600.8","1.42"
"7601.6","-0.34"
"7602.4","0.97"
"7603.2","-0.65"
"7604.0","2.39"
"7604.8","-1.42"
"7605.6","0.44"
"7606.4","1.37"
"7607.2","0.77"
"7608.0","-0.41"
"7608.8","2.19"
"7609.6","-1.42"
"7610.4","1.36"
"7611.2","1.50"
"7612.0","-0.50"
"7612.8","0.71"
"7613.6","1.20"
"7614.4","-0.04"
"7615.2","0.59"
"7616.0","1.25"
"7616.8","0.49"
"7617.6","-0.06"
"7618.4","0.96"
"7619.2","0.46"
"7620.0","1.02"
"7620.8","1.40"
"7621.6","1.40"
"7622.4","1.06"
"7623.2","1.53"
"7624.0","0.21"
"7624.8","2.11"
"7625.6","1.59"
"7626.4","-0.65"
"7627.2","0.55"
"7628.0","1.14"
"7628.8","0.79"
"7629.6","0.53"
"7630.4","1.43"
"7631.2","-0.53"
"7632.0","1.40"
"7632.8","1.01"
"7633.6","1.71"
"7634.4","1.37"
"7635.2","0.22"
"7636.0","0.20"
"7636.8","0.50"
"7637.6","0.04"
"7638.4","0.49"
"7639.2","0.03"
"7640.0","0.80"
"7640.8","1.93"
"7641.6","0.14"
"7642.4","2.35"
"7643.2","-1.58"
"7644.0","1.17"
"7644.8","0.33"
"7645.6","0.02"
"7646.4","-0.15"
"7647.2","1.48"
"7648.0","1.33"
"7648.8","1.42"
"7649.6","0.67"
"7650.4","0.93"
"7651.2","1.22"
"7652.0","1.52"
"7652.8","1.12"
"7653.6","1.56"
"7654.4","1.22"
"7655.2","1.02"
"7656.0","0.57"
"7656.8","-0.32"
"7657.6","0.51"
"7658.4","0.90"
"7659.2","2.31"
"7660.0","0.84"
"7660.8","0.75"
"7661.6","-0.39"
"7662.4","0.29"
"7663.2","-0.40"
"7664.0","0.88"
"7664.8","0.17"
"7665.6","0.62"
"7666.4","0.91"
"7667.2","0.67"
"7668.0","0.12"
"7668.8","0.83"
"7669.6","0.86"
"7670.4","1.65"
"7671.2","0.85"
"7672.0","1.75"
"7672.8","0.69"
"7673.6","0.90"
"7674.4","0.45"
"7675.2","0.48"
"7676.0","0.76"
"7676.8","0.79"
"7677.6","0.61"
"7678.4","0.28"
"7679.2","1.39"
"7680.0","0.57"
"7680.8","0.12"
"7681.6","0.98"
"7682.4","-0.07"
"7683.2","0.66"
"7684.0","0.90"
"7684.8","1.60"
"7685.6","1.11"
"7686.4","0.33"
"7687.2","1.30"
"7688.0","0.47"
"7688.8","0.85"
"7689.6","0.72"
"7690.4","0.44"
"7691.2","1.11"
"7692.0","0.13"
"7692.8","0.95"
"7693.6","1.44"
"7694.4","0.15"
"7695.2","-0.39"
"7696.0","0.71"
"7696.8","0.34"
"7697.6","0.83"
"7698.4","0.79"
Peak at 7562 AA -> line H-alpha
